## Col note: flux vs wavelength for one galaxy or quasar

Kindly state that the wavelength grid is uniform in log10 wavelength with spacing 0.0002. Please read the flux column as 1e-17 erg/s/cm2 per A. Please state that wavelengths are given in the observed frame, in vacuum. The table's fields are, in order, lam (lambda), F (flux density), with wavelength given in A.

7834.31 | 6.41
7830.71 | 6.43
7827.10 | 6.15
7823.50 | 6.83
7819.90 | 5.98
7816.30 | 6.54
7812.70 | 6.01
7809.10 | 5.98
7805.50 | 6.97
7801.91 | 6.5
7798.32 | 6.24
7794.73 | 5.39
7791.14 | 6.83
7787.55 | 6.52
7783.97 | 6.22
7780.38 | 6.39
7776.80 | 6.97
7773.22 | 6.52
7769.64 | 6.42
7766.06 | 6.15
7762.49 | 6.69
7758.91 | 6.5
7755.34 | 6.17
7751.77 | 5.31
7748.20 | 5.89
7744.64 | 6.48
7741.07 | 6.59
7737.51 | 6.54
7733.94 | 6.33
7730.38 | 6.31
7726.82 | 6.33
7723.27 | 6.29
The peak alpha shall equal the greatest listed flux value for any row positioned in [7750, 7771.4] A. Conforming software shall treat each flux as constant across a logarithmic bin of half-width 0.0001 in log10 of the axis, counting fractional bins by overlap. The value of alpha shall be 6.69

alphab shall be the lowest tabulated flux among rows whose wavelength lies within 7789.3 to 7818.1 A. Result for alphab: 5.39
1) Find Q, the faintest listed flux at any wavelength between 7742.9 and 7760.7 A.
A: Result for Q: 5.31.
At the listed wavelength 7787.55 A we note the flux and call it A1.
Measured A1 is 6.52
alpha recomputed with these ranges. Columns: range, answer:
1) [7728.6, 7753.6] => 6.59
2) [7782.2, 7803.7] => 6.83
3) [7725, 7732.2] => 6.33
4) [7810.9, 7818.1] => 6.54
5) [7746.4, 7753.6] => 5.89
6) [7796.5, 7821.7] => 6.97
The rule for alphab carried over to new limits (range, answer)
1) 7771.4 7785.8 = 6.22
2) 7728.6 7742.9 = 6.31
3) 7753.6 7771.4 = 6.15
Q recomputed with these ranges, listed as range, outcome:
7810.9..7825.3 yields 5.98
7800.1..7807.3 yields 6.5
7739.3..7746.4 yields 6.48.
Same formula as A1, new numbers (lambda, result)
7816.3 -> 6.54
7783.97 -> 6.22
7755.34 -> 6.17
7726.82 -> 6.33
